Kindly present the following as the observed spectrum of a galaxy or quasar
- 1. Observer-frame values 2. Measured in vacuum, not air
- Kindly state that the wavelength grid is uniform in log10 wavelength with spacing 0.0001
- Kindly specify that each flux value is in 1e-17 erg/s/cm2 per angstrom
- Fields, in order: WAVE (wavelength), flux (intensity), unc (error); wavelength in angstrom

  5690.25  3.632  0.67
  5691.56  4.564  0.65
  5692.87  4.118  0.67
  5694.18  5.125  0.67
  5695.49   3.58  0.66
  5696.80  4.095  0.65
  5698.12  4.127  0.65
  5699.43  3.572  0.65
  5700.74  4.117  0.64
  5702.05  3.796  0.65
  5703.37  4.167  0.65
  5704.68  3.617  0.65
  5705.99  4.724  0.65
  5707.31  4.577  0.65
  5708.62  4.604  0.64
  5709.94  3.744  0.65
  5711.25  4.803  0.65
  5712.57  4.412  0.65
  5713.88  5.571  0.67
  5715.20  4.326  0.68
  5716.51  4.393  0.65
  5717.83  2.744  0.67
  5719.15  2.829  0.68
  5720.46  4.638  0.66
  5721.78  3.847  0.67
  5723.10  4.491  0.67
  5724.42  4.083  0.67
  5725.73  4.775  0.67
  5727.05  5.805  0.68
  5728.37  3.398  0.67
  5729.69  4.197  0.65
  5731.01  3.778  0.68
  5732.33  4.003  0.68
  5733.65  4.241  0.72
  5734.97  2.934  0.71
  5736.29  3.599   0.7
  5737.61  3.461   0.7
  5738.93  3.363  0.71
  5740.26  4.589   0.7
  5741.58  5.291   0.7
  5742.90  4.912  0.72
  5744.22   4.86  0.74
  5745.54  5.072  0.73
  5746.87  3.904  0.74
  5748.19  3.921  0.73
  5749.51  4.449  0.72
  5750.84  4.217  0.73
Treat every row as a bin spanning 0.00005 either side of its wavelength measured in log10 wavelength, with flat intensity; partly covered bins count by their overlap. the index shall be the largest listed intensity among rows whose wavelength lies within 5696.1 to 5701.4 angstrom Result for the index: 4.127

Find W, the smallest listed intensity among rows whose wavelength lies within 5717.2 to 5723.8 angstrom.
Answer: 2.744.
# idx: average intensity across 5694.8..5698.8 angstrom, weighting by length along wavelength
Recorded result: 3.94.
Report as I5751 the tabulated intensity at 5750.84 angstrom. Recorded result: 4.217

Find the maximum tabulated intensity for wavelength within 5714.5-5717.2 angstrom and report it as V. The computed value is 4.393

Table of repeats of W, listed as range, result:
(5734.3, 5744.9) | 2.934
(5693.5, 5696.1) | 3.58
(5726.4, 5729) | 3.398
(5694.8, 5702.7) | 3.572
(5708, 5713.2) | 3.744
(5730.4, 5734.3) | 3.778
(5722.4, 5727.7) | 4.083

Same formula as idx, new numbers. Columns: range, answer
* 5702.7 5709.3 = 4.33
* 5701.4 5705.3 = 3.86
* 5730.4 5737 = 3.71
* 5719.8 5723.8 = 4.32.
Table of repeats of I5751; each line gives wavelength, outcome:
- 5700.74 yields 4.117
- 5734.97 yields 2.934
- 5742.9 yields 4.912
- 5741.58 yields 5.291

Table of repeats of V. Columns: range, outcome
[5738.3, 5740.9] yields 4.589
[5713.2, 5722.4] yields 5.571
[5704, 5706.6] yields 4.724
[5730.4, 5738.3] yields 4.241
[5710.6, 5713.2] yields 4.803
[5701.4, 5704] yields 4.167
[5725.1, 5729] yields 5.805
